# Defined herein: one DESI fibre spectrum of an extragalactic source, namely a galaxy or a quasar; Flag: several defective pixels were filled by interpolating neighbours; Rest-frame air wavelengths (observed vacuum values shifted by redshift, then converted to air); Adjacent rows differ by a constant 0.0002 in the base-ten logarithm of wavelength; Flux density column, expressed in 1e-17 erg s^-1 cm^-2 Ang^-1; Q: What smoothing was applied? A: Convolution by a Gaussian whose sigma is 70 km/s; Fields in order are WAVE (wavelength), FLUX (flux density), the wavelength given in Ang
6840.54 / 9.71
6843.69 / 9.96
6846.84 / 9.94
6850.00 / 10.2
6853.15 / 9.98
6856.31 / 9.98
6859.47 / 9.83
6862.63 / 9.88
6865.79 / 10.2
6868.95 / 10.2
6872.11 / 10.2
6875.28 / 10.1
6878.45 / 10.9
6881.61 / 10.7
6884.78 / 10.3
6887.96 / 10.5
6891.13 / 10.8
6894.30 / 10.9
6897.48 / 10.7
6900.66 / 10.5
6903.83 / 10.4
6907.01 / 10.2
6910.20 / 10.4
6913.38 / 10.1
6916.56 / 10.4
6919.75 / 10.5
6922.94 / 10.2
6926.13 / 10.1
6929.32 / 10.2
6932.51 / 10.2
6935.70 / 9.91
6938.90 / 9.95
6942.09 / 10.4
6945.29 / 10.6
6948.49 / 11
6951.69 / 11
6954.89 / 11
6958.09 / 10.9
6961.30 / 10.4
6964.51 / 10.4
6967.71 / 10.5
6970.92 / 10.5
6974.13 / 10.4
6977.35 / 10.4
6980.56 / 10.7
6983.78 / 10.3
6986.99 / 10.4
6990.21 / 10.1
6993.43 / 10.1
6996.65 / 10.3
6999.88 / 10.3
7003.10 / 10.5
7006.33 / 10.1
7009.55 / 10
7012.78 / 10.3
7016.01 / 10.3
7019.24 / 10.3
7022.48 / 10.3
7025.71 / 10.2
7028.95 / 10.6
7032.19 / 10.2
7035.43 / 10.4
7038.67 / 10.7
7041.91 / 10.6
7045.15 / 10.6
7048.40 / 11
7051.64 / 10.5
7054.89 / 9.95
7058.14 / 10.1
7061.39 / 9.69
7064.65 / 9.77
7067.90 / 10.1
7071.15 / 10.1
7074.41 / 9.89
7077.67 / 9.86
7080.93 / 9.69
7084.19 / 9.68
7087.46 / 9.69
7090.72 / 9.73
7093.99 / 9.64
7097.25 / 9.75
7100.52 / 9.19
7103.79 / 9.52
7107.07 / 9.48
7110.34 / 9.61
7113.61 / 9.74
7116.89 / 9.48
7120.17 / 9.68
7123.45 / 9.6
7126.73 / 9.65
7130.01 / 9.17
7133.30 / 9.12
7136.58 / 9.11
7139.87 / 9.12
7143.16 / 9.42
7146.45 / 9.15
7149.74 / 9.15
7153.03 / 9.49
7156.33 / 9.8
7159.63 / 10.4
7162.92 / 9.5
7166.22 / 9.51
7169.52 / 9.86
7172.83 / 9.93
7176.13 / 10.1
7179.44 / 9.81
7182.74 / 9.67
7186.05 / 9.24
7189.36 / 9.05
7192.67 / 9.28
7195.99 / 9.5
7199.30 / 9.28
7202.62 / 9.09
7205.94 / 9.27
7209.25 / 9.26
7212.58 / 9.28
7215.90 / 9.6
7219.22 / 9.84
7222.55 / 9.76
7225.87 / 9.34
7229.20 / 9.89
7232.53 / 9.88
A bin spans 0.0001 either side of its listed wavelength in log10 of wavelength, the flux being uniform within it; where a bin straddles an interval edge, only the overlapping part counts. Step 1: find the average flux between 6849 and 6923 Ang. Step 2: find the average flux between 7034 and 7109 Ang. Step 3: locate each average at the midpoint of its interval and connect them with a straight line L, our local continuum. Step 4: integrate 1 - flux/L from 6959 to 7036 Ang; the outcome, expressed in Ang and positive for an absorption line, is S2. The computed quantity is -1.6 Ang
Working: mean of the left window 10.3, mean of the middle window 10.3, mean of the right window 9.98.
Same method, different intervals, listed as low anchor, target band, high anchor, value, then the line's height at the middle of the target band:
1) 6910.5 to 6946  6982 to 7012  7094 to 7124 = -0.8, 9.98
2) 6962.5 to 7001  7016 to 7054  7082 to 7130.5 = -1.7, 10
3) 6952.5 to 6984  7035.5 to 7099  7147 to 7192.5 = 0.3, 10.1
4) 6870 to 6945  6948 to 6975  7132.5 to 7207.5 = -1.3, 10.2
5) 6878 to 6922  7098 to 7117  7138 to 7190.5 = 0.5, 9.78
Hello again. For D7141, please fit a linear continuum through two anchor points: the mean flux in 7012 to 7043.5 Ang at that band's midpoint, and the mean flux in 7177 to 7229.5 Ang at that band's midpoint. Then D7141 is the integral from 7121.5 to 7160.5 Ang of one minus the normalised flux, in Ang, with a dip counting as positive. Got 1.5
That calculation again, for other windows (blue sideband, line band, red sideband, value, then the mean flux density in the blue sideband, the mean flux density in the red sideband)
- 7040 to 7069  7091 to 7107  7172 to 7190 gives 0.8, 10.3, 9.66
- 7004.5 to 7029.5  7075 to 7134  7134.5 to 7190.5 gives 1.5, 10.2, 9.55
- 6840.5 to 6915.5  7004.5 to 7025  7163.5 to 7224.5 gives -0.5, 10.3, 9.52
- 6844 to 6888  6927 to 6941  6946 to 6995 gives 0.5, 10.2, 10.5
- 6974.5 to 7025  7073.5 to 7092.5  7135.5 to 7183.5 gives 0.4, 10.3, 9.61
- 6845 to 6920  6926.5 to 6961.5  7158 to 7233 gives -1.1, 10.3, 9.58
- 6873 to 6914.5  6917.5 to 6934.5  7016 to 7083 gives 0.3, 10.5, 10.2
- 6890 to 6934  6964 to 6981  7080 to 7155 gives -0.6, 10.4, 9.47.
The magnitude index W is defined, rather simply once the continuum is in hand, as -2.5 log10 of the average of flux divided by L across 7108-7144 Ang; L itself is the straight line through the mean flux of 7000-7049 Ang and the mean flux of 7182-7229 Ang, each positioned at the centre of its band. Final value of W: 0.046 mag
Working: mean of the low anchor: 10.4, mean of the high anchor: 9.4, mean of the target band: 9.43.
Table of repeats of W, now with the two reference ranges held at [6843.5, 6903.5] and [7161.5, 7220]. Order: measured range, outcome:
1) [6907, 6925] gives -0.01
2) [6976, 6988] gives -0.04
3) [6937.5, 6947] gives -0.02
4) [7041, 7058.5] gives -0.07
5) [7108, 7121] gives 0.01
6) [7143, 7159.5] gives 0.01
